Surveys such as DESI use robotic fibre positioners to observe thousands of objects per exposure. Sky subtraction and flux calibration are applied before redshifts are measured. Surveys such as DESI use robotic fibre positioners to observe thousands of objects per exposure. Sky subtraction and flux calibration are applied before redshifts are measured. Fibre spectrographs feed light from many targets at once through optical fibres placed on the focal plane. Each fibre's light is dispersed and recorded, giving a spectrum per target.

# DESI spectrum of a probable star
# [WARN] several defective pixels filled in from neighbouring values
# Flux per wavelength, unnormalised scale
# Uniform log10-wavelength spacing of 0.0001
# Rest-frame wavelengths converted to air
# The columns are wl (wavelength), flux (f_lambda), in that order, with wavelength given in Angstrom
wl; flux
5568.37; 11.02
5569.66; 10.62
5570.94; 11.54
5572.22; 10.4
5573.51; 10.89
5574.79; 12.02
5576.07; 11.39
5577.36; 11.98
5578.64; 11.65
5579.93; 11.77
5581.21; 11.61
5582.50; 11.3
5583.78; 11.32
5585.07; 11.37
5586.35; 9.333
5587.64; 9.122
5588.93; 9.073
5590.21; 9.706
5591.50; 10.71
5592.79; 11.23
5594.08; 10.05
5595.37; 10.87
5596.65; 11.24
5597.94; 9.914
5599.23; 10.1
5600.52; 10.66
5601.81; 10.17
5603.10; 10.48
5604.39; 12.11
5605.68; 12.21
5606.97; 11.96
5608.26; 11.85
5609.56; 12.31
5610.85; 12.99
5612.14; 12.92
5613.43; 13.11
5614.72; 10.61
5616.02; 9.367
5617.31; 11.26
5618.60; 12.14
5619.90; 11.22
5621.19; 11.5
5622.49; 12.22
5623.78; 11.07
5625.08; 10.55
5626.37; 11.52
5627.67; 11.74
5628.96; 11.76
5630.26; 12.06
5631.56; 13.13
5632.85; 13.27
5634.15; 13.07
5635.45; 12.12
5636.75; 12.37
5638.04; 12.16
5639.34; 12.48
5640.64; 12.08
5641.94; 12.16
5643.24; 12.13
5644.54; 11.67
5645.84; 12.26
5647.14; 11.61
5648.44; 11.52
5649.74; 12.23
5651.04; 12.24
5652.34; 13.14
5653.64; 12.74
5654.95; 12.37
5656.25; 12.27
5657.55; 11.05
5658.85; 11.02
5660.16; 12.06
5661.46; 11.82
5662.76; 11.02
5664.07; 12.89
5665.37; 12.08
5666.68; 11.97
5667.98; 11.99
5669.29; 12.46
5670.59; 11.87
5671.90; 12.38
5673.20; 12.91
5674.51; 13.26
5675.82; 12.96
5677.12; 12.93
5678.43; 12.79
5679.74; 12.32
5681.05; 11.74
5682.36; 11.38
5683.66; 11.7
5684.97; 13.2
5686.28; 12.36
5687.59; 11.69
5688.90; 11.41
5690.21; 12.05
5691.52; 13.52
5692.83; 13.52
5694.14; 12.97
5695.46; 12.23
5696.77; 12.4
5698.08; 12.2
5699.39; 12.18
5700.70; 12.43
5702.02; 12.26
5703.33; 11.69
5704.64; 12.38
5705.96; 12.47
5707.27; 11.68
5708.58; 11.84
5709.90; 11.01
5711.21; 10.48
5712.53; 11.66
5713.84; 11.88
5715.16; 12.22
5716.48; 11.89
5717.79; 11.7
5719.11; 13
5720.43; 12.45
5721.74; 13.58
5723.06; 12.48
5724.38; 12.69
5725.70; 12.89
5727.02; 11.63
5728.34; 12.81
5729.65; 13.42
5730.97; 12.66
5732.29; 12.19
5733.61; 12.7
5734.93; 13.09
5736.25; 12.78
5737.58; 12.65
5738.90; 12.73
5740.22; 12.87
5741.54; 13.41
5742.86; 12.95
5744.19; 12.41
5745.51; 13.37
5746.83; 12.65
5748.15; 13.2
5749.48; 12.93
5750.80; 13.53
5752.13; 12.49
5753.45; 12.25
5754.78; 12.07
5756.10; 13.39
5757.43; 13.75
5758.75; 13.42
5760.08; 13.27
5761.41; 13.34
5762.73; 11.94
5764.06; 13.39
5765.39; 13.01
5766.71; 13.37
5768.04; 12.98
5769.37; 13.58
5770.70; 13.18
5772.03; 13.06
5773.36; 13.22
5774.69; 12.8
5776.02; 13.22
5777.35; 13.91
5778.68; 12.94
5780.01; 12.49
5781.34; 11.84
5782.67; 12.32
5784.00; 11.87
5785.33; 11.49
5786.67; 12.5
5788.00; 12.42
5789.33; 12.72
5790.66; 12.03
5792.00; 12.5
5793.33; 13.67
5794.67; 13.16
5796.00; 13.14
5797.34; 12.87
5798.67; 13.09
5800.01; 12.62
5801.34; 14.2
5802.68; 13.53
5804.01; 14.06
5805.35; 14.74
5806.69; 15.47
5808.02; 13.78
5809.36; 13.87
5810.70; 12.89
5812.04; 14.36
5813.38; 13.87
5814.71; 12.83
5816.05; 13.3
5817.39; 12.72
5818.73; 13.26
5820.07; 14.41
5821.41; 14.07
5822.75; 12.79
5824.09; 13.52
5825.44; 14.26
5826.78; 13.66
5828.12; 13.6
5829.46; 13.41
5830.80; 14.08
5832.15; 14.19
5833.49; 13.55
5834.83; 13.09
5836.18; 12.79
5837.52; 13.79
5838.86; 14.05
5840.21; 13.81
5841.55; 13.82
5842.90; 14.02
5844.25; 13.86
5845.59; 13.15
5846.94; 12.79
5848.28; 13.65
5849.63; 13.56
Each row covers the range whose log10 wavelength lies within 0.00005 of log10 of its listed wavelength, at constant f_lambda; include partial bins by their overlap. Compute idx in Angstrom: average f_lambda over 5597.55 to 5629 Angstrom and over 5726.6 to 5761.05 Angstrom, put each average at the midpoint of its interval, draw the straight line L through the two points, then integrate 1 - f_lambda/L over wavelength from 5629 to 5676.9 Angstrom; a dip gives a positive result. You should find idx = -1.50 Angstrom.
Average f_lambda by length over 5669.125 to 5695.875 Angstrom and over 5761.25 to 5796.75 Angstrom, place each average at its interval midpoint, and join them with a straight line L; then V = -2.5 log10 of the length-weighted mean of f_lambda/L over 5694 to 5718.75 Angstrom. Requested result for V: 0.05 mag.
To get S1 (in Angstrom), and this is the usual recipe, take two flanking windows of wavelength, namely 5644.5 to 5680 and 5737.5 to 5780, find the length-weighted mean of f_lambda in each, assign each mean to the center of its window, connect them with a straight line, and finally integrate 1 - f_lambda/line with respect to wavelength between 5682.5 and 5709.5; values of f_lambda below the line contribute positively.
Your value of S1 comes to 0.48 Angstrom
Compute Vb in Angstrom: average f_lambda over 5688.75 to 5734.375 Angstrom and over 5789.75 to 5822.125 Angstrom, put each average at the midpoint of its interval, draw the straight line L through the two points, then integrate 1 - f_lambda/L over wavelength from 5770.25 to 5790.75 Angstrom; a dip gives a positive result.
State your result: 0.9 Angstrom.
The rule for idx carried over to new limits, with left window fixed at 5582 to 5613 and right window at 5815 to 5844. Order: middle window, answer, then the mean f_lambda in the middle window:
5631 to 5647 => -1.3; 12.4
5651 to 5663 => -0.4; 12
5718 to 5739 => -0.4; 12.7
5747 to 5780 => -0.5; 13.1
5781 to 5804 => 0.8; 12.8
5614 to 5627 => 0.1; 11.2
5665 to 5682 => -0.8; 12.4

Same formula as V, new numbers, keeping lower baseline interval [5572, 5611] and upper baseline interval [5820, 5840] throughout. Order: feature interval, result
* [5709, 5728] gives 0.03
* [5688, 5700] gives -0.03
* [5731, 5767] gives -0.01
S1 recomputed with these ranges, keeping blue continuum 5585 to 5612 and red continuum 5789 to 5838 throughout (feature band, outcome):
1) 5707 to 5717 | 0.6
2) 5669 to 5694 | -1.2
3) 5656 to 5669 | -0.2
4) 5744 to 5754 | -0.1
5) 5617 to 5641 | -1.6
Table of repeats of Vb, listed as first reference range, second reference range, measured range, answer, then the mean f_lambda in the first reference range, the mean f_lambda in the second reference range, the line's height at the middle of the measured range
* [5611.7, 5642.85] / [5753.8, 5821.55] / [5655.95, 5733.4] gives 1.2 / 11.9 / 13.2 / 12.4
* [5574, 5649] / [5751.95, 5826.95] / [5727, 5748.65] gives -0.2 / 11.5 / 13.2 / 12.7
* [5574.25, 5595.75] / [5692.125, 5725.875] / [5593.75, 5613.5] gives -0.6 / 10.8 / 12.2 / 11.1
